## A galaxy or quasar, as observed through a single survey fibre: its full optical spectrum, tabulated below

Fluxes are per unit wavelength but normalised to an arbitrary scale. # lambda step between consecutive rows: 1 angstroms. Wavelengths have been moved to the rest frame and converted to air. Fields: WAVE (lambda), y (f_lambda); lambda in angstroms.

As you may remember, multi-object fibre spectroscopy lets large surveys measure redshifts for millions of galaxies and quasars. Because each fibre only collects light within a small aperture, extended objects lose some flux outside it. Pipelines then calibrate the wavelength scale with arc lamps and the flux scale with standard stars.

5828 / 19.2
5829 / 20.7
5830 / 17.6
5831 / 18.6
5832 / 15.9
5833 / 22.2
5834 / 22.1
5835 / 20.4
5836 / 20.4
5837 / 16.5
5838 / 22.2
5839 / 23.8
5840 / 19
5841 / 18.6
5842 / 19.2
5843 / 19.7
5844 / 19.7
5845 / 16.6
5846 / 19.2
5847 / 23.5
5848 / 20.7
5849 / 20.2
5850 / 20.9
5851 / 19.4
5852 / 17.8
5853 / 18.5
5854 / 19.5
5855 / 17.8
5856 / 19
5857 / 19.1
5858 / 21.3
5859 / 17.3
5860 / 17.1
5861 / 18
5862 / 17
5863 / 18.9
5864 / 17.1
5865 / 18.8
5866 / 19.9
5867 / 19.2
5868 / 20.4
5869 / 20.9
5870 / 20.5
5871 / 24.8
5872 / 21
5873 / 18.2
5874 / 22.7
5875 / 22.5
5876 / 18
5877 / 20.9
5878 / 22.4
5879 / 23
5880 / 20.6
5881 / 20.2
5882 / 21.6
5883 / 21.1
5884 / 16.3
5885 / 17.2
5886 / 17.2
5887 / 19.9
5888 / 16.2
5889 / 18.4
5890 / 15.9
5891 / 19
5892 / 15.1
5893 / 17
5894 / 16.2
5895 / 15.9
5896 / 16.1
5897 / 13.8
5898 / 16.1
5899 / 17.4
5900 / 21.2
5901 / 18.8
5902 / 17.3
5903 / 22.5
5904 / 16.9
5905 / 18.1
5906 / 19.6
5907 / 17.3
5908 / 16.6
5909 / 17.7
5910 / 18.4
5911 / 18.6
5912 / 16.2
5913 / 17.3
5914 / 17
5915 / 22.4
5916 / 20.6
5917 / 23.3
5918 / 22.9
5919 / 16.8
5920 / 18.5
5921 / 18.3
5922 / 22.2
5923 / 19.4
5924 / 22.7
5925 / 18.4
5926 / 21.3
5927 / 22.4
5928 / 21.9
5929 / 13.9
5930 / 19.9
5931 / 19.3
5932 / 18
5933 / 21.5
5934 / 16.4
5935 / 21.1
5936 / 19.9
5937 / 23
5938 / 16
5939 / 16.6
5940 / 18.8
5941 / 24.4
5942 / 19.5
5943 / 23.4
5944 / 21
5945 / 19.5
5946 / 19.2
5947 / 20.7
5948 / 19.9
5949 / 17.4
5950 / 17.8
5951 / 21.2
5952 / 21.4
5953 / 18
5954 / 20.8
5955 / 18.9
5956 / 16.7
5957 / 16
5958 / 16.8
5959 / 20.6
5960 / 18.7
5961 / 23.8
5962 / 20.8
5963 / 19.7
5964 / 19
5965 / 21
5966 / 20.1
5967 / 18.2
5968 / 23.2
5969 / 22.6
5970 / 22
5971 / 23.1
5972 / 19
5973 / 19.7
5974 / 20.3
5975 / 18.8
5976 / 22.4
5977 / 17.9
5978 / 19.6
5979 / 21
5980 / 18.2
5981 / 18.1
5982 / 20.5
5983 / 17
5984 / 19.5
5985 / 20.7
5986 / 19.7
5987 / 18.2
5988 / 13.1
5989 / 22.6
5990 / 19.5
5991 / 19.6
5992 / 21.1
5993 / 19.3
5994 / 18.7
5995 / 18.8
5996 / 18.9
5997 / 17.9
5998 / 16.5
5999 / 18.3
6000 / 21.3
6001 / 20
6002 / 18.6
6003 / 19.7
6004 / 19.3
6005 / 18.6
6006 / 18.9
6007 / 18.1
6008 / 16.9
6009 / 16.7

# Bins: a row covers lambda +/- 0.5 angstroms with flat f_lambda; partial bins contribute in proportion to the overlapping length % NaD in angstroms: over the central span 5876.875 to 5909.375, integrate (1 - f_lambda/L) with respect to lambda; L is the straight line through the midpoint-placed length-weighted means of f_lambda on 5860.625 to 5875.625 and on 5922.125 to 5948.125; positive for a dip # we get 2.8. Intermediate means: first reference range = 20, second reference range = 20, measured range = 18.3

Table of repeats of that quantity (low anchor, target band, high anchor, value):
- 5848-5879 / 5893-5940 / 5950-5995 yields 2.13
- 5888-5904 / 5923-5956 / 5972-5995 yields -2.61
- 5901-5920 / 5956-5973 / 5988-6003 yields -0.99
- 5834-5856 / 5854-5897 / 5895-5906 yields -0.69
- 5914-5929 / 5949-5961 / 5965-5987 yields 0.74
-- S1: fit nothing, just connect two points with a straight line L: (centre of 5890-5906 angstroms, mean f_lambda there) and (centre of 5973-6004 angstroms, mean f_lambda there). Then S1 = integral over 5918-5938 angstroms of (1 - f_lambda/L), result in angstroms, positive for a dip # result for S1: -1.9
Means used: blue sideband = 17.4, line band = 19.7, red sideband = 19.2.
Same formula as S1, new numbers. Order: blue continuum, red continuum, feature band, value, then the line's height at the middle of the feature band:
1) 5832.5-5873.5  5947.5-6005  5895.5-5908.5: 1.2 angstroms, 19.6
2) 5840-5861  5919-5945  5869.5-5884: -1.2 angstroms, 19.4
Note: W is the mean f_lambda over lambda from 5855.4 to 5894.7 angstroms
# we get 19.2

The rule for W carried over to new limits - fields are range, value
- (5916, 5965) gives 19.8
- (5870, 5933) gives 19.1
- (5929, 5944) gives 19.7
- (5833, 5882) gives 19.9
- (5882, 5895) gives 17.6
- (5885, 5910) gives 17.5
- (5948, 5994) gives 19.6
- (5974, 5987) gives 19.4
